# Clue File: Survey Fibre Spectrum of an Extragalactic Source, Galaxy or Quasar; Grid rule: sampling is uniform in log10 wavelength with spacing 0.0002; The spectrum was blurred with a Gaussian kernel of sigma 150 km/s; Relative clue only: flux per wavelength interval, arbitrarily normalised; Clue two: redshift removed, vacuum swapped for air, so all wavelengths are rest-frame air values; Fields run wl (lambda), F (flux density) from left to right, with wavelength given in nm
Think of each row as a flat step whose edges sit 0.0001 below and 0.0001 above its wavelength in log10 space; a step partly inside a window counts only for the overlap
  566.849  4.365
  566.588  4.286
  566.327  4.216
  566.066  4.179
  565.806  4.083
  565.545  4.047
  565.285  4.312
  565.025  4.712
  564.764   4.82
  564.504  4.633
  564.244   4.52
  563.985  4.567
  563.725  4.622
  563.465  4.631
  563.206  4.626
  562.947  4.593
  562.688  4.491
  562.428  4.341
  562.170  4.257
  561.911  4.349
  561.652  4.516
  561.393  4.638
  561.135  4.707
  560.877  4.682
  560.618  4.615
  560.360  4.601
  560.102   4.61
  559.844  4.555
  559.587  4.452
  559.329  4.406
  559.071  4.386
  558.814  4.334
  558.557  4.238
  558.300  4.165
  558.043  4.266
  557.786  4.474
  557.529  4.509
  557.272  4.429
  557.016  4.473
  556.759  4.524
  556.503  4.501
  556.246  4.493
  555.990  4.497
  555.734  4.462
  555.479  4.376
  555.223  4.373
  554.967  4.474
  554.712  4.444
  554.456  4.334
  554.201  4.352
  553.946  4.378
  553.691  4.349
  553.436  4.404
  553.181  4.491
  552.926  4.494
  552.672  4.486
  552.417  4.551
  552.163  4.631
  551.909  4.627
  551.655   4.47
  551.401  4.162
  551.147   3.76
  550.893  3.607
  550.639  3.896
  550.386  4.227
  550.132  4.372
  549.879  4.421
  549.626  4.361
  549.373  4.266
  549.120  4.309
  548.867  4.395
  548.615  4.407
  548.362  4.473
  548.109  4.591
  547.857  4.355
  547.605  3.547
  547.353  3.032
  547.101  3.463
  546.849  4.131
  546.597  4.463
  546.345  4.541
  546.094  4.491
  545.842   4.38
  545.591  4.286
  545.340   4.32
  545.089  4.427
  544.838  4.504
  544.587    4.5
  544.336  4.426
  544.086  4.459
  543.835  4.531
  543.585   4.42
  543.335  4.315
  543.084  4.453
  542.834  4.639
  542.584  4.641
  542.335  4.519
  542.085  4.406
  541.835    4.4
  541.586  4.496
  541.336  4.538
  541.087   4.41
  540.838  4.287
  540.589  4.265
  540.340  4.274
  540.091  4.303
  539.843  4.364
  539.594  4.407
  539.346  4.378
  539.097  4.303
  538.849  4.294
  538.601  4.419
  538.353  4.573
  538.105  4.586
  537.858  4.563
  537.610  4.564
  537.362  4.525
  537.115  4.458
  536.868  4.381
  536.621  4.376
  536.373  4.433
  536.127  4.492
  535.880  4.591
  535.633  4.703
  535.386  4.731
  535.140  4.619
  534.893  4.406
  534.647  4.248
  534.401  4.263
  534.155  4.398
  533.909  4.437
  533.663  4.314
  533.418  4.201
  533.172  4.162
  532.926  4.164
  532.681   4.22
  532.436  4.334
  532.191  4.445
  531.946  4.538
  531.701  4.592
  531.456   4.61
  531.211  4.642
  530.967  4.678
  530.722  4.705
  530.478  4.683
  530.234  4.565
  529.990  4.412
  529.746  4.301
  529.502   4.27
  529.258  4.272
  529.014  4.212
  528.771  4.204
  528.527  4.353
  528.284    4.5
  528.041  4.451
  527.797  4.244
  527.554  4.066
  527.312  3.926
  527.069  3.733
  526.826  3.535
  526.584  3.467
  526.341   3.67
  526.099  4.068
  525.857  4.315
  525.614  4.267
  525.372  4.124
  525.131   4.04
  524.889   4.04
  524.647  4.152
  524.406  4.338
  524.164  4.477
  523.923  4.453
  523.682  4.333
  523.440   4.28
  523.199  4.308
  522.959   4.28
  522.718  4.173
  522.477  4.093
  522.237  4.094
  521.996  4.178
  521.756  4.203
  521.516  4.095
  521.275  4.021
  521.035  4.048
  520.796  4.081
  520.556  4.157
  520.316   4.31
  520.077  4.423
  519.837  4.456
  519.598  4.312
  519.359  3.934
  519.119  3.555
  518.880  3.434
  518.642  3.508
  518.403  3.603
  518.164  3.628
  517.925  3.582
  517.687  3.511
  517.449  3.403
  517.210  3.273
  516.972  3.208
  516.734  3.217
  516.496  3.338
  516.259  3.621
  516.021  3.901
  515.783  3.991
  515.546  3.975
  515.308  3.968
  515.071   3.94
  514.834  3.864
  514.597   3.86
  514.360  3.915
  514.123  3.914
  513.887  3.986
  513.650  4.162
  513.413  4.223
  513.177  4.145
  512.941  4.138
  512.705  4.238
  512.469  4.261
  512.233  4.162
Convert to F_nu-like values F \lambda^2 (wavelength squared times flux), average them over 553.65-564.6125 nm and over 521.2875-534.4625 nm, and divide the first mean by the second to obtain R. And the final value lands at 1.2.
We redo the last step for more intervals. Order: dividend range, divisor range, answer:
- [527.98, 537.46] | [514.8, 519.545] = 1.30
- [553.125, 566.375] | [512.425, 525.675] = 1.30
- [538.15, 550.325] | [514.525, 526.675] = 1.20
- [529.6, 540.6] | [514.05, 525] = 1.19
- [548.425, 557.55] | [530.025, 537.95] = 1.05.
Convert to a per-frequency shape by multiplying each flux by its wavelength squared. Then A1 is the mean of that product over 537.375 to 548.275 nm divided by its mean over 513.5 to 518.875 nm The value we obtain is 1.30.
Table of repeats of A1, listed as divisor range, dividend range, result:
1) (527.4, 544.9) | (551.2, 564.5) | 1.09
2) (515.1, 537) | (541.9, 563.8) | 1.17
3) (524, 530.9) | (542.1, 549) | 1.10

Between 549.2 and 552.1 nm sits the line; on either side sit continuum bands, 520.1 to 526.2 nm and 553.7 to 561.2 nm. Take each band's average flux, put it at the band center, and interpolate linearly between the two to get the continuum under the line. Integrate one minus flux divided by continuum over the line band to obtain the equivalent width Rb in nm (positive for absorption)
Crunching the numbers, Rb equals 0.13 nm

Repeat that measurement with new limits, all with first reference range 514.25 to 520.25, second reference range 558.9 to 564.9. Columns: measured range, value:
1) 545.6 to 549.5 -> 0.09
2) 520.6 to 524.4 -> -0.37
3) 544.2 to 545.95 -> -0.07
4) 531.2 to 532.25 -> -0.15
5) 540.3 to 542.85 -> -0.16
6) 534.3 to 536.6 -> -0.24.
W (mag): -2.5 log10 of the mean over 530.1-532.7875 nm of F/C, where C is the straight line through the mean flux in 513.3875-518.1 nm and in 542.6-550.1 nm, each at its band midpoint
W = -0.13 mag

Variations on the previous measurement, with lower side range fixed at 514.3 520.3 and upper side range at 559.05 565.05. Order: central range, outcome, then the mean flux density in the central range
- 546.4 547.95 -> 0.116 mag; 3.85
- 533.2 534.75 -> -0.067 mag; 4.3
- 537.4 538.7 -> -0.106 mag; 4.54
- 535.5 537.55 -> -0.102 mag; 4.5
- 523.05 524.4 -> -0.133 mag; 4.37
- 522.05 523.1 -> -0.088 mag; 4.17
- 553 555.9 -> 0.003 mag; 4.41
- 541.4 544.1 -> -0.069 mag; 4.48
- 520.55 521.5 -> -0.070 mag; 4.07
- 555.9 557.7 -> -0.006 mag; 4.49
